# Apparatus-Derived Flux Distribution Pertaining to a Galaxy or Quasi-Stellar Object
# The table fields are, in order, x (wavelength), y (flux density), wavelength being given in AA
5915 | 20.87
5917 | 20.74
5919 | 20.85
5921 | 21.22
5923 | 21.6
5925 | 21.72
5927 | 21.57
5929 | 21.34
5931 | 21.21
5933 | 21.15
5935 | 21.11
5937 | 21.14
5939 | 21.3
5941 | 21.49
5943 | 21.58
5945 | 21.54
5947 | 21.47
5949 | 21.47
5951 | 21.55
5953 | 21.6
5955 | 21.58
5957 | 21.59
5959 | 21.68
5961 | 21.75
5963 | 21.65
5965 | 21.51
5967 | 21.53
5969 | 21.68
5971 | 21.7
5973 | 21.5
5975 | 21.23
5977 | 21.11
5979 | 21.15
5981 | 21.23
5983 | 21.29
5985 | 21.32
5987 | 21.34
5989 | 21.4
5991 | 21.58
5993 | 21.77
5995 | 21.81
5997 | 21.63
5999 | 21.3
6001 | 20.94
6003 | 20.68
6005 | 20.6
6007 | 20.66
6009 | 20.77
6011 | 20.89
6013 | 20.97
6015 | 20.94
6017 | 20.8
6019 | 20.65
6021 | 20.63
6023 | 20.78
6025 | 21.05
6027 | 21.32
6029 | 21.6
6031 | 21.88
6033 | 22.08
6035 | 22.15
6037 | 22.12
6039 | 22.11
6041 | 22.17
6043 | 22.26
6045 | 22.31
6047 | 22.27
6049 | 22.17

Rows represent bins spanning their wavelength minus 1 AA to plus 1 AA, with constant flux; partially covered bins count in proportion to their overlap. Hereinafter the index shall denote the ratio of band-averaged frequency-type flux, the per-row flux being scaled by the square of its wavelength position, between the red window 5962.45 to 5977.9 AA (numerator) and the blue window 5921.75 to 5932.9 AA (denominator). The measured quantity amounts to 1.02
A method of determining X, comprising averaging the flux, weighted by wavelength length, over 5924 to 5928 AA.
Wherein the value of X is 21.6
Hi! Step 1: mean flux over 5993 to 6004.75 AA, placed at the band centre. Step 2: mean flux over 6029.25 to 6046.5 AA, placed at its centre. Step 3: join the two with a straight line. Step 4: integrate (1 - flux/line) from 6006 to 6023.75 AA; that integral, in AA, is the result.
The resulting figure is 0.7 AA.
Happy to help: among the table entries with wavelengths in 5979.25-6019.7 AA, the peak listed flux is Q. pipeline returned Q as 21.81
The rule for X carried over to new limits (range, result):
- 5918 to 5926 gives 21.3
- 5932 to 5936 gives 21.1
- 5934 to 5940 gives 21.2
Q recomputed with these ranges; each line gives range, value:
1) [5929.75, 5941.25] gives 21.49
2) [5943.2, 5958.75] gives 21.6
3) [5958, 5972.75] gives 21.75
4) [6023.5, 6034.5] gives 22.08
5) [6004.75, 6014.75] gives 20.97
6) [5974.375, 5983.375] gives 21.29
